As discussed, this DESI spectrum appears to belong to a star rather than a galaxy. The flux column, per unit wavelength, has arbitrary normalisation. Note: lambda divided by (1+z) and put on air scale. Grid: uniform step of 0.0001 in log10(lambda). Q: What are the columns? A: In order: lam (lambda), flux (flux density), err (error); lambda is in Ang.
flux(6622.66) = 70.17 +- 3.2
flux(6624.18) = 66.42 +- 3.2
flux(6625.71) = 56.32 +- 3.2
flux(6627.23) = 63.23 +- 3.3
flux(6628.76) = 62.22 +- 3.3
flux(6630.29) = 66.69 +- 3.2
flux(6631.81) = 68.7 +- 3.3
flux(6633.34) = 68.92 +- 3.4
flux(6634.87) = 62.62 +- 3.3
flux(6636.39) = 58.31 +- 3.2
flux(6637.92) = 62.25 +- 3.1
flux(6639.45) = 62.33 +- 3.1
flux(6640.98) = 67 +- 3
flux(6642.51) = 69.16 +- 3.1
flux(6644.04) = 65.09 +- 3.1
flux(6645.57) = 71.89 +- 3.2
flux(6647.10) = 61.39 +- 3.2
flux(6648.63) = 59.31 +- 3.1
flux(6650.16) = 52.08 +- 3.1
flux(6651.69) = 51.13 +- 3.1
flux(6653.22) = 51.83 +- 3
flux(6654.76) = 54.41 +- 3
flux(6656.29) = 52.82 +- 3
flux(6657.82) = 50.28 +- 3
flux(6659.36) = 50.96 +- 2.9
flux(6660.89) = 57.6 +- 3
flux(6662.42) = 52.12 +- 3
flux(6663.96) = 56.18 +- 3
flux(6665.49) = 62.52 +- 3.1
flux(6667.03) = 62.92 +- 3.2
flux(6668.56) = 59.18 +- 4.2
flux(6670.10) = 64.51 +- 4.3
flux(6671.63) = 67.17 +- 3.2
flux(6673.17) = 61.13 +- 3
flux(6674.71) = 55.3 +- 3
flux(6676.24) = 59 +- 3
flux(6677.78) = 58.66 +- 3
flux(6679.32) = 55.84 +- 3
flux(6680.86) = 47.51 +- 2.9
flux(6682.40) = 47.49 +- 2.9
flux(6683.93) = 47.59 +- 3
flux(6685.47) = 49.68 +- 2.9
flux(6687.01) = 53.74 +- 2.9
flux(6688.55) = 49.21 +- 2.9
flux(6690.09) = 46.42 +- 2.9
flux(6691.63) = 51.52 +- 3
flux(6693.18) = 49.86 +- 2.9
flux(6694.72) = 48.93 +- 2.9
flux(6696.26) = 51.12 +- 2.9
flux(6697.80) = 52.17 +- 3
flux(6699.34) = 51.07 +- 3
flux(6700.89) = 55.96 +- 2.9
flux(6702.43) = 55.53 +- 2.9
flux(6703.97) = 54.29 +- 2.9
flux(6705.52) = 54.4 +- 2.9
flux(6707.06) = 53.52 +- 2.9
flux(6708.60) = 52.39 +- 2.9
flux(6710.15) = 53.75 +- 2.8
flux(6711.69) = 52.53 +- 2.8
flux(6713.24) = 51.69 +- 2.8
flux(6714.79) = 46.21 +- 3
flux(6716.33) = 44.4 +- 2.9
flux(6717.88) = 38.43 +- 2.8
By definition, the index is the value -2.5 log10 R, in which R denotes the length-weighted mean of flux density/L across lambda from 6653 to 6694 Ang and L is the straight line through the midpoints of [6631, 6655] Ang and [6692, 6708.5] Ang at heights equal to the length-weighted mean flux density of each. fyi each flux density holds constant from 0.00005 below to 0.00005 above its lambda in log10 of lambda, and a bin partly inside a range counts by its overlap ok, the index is 0.04 mag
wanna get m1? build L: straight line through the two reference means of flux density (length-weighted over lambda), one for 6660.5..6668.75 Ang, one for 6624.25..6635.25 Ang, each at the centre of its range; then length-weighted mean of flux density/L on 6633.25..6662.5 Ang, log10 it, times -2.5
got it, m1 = 0.04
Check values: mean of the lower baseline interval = 64.3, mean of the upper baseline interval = 58.4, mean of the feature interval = 59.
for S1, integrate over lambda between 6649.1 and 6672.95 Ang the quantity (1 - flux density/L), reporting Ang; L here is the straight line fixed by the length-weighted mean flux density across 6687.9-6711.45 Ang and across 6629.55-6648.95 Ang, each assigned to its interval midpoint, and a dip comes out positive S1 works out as 1.45 Ang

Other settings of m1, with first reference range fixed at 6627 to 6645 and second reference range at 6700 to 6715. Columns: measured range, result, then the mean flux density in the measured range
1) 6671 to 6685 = 0.05 mag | 55.3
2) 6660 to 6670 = 0.02 mag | 58.7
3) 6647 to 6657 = 0.15 mag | 54.3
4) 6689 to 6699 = 0.11 mag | 50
